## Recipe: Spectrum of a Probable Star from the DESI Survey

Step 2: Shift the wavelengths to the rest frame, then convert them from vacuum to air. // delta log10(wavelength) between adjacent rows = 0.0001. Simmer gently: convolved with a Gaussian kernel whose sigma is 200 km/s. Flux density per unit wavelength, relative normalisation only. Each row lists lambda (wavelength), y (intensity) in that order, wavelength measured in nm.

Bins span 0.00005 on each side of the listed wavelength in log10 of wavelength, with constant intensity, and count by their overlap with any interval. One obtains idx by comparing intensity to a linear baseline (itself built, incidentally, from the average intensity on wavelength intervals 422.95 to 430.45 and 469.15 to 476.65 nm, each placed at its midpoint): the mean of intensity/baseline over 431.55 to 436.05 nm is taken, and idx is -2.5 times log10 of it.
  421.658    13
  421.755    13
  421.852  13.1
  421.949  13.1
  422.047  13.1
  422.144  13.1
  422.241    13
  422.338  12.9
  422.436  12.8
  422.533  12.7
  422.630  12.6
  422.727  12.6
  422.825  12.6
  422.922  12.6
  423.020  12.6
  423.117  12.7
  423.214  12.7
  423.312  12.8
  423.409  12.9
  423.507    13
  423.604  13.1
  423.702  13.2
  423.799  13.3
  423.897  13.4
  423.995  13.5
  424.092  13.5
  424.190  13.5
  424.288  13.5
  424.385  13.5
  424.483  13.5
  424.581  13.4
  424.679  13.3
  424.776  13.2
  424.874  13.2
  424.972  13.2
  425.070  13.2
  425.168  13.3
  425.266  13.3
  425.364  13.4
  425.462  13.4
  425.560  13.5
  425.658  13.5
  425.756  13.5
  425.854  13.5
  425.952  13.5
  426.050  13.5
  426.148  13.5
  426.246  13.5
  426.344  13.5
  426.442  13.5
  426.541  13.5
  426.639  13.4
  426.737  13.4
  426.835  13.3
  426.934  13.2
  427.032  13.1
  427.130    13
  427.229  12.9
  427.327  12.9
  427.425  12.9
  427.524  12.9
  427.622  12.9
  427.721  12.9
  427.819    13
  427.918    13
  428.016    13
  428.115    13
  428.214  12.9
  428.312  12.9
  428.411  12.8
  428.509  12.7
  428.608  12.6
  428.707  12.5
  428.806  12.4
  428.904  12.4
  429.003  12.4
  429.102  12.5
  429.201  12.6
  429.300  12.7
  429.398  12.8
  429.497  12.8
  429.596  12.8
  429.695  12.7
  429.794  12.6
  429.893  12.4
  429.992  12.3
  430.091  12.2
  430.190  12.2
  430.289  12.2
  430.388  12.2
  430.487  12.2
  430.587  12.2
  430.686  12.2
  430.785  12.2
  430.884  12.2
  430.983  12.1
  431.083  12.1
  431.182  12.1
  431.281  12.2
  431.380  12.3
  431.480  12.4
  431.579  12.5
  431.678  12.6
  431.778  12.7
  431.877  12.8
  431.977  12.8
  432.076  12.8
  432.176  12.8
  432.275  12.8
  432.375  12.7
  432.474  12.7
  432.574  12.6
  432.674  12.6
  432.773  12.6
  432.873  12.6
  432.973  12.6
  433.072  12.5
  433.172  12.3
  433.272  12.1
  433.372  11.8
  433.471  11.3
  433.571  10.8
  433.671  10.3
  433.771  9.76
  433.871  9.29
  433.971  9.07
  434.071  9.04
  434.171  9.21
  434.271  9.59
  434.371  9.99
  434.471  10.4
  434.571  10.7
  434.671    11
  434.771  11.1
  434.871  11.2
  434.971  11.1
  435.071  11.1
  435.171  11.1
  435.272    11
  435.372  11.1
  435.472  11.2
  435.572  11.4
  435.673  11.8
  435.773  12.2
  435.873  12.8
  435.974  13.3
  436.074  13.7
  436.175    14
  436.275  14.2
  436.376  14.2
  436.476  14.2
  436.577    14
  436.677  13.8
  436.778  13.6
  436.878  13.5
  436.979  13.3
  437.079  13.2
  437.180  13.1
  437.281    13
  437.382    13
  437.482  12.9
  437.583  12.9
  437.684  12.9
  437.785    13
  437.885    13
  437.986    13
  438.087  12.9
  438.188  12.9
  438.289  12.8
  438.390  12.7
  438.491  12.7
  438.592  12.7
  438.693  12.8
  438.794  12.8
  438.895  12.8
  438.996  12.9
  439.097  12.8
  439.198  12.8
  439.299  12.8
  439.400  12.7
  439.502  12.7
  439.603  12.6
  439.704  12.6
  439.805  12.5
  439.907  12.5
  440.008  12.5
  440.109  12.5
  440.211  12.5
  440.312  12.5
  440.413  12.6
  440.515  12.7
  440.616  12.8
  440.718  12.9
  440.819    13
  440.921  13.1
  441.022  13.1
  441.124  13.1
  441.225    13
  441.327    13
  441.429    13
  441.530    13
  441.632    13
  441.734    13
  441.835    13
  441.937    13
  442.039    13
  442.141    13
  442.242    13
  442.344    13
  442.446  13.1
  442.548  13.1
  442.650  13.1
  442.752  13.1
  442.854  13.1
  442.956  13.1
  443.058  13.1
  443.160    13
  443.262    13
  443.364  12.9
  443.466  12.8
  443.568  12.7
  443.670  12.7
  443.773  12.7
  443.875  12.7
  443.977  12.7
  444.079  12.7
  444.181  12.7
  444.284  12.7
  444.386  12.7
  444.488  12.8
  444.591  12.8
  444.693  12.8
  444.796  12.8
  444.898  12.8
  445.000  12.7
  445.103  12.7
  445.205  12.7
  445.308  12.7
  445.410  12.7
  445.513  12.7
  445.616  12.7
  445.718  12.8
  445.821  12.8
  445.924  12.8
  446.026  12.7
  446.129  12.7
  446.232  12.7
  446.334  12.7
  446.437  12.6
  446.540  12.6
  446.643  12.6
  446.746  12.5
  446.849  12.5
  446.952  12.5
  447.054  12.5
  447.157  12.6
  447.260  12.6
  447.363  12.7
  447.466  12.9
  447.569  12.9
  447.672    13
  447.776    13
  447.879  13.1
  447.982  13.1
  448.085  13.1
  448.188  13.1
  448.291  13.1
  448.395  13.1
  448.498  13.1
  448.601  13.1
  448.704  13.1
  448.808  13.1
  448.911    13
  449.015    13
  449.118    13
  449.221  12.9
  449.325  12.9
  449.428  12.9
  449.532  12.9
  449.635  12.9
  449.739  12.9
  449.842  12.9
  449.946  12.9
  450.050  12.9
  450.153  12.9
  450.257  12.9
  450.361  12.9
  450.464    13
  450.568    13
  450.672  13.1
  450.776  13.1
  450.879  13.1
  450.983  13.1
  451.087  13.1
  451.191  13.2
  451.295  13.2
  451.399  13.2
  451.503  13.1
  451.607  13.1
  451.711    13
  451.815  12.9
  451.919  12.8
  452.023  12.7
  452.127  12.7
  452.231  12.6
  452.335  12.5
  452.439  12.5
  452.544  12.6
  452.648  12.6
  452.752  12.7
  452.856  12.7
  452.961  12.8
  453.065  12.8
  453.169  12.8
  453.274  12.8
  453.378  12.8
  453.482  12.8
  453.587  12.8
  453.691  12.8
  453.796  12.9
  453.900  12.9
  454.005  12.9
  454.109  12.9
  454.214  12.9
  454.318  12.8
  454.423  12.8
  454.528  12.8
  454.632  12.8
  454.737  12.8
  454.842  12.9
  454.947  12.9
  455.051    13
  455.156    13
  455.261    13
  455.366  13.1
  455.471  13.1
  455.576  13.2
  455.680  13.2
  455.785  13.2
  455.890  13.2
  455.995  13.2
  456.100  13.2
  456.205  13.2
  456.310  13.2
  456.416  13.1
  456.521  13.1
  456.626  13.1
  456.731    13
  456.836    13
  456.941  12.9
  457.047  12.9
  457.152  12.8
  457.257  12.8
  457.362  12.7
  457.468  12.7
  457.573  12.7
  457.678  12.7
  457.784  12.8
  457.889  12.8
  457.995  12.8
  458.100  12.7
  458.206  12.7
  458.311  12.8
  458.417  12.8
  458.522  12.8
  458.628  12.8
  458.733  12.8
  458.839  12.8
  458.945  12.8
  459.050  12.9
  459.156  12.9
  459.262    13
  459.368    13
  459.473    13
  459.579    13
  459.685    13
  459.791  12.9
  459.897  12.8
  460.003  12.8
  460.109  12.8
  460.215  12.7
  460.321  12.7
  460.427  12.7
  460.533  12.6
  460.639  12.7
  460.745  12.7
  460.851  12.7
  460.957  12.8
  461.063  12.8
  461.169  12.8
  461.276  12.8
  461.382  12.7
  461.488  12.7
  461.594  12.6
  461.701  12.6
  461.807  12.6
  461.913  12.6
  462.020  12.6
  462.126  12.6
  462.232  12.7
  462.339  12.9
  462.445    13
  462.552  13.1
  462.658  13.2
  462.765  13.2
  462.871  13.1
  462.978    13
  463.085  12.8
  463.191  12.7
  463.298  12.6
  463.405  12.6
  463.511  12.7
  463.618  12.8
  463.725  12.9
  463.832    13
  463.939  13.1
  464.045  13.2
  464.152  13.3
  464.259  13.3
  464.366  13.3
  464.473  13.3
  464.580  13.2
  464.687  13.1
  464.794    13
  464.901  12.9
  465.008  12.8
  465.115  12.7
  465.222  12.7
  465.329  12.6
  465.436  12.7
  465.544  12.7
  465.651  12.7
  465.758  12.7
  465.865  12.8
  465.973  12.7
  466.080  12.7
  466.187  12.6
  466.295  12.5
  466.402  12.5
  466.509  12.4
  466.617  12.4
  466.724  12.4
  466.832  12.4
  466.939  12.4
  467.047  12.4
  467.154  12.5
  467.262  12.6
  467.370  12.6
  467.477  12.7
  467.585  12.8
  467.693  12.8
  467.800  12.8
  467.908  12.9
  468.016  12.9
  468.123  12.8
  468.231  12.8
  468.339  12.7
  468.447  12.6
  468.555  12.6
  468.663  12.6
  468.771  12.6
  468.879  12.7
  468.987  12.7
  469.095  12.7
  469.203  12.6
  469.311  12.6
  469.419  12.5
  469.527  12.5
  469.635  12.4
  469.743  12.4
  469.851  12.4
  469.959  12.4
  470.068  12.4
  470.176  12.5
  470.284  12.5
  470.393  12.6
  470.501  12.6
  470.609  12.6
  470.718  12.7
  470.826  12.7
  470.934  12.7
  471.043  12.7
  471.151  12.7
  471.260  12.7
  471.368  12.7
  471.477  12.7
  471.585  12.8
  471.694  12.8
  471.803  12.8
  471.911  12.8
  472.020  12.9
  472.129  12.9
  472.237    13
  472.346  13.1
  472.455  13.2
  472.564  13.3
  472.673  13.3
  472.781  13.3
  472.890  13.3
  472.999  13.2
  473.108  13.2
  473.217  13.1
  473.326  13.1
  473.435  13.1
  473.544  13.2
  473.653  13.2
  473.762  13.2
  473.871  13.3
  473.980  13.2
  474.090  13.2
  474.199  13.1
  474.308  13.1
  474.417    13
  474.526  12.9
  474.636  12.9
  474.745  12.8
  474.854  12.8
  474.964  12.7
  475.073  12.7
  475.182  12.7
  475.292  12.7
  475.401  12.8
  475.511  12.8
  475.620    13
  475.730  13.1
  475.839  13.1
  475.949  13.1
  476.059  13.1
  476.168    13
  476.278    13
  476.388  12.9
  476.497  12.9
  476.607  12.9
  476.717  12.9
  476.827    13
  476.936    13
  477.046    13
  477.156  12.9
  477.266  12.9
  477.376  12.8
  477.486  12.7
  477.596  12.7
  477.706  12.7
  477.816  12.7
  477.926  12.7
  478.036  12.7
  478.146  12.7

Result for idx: 0.127 mag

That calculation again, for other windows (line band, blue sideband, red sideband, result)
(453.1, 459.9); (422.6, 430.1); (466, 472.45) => -0.01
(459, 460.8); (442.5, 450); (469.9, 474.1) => 0.00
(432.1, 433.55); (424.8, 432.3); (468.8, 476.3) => 0.04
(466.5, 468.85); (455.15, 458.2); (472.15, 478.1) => 0.03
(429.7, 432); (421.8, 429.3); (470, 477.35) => 0.06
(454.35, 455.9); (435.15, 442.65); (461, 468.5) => -0.01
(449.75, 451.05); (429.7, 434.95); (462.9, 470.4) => -0.06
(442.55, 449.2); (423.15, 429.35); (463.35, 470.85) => 0.01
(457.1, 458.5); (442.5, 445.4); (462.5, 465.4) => 0.01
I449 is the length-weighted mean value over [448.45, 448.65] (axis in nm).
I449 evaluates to 13.1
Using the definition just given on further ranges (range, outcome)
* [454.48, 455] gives 12.9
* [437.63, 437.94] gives 13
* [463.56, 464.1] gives 13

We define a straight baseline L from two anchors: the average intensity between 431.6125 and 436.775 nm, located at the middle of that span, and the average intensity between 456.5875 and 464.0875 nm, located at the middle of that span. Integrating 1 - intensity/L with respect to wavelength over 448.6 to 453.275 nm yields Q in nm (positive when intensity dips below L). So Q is -0.16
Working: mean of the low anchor 11.9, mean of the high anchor 12.8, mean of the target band 12.9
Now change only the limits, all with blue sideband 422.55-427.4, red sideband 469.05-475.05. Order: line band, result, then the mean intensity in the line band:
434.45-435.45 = 0.163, 11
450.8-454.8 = 0.047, 12.9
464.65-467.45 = 0.059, 12.6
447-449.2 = 0.013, 13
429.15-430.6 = 0.078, 12.5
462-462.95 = -0.001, 13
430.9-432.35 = 0.074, 12.5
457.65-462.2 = 0.063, 12.8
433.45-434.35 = 0.231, 9.77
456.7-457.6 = 0.010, 12.8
